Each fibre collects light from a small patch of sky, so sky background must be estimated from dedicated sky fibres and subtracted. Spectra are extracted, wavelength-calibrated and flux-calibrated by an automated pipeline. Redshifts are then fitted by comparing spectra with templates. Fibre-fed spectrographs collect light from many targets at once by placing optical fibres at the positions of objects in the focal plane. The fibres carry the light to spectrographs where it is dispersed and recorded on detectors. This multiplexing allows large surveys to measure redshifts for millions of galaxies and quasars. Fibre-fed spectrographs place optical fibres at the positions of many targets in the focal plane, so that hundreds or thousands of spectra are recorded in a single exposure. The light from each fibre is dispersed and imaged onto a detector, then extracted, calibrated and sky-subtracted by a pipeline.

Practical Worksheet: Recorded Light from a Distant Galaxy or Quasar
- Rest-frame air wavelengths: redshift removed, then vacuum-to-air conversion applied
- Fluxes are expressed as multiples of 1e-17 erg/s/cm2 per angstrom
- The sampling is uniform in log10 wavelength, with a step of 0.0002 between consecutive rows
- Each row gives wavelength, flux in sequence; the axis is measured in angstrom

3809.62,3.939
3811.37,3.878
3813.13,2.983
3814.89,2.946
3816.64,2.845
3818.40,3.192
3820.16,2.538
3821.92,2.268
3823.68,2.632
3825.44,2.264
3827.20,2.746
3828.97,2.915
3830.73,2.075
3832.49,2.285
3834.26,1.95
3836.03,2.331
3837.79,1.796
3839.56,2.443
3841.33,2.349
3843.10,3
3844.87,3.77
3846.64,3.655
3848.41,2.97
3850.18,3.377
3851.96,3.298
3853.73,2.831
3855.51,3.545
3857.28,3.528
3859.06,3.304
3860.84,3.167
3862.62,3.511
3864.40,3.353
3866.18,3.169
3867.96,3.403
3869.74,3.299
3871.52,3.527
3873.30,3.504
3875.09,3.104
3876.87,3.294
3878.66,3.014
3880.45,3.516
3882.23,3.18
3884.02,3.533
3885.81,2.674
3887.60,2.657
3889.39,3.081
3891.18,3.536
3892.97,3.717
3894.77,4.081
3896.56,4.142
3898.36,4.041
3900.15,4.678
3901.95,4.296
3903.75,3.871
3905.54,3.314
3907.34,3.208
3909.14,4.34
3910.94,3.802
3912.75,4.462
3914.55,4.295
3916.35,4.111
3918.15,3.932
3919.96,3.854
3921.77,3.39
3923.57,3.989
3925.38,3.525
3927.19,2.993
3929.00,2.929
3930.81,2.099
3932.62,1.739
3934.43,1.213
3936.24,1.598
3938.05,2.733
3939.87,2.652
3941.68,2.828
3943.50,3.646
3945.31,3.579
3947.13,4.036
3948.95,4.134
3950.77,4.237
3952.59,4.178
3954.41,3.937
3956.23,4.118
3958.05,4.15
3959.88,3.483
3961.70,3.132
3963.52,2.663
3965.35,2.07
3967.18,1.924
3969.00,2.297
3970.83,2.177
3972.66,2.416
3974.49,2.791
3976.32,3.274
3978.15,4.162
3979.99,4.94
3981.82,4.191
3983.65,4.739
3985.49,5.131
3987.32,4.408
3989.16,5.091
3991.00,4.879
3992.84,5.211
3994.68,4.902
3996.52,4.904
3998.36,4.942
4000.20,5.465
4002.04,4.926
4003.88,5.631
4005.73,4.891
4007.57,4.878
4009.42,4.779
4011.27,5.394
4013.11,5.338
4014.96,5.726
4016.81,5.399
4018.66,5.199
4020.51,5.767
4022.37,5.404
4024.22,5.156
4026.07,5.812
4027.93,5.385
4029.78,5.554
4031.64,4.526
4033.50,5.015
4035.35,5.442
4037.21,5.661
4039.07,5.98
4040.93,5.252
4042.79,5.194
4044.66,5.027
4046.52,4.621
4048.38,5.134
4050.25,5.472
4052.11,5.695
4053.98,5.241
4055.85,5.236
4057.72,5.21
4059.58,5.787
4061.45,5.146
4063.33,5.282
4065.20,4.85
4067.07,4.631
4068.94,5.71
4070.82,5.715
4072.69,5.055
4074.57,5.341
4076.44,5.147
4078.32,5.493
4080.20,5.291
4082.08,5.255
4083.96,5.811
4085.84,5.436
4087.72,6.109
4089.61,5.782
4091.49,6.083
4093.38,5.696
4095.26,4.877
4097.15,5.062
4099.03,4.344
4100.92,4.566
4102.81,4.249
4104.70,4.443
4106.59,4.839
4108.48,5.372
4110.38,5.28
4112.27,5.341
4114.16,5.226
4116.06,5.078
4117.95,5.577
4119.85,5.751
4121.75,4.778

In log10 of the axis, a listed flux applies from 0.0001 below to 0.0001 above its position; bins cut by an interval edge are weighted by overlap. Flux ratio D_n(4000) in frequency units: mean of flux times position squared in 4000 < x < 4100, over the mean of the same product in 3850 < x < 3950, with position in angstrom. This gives 1.69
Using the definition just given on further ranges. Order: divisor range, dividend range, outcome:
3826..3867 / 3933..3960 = 1.20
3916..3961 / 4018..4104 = 1.70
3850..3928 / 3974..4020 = 1.45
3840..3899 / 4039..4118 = 1.75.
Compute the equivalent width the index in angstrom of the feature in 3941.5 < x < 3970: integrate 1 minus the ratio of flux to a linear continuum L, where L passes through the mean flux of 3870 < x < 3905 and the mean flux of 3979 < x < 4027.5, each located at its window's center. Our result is 6.7 angstrom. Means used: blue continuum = 3.54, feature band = 3.41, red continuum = 5.12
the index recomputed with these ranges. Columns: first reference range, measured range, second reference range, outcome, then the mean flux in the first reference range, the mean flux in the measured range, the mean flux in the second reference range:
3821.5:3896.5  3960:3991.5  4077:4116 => 4.7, 3.06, 3.53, 5.22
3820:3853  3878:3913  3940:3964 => -4.9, 2.67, 3.65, 3.69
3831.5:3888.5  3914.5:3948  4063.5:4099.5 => 6.3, 3.07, 3.08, 5.37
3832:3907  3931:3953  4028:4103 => 5.7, 3.27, 2.99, 5.29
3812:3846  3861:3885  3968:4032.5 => -1.3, 2.61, 3.33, 4.73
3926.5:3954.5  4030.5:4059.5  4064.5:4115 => -4.5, 3.01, 5.27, 5.22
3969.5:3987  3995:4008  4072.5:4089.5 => -3.0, 3.75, 5.09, 5.47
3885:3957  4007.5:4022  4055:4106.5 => -2.6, 3.49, 5.34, 5.24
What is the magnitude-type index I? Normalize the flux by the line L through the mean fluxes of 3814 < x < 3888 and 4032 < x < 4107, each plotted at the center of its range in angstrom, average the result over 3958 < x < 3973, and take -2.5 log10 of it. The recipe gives 0.50 mag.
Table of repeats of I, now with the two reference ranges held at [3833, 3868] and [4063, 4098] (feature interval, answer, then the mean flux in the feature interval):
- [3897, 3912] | -0.11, 3.95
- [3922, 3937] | 0.44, 2.56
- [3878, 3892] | 0.08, 3.15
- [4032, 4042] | -0.10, 5.42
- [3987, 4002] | -0.11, 4.99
